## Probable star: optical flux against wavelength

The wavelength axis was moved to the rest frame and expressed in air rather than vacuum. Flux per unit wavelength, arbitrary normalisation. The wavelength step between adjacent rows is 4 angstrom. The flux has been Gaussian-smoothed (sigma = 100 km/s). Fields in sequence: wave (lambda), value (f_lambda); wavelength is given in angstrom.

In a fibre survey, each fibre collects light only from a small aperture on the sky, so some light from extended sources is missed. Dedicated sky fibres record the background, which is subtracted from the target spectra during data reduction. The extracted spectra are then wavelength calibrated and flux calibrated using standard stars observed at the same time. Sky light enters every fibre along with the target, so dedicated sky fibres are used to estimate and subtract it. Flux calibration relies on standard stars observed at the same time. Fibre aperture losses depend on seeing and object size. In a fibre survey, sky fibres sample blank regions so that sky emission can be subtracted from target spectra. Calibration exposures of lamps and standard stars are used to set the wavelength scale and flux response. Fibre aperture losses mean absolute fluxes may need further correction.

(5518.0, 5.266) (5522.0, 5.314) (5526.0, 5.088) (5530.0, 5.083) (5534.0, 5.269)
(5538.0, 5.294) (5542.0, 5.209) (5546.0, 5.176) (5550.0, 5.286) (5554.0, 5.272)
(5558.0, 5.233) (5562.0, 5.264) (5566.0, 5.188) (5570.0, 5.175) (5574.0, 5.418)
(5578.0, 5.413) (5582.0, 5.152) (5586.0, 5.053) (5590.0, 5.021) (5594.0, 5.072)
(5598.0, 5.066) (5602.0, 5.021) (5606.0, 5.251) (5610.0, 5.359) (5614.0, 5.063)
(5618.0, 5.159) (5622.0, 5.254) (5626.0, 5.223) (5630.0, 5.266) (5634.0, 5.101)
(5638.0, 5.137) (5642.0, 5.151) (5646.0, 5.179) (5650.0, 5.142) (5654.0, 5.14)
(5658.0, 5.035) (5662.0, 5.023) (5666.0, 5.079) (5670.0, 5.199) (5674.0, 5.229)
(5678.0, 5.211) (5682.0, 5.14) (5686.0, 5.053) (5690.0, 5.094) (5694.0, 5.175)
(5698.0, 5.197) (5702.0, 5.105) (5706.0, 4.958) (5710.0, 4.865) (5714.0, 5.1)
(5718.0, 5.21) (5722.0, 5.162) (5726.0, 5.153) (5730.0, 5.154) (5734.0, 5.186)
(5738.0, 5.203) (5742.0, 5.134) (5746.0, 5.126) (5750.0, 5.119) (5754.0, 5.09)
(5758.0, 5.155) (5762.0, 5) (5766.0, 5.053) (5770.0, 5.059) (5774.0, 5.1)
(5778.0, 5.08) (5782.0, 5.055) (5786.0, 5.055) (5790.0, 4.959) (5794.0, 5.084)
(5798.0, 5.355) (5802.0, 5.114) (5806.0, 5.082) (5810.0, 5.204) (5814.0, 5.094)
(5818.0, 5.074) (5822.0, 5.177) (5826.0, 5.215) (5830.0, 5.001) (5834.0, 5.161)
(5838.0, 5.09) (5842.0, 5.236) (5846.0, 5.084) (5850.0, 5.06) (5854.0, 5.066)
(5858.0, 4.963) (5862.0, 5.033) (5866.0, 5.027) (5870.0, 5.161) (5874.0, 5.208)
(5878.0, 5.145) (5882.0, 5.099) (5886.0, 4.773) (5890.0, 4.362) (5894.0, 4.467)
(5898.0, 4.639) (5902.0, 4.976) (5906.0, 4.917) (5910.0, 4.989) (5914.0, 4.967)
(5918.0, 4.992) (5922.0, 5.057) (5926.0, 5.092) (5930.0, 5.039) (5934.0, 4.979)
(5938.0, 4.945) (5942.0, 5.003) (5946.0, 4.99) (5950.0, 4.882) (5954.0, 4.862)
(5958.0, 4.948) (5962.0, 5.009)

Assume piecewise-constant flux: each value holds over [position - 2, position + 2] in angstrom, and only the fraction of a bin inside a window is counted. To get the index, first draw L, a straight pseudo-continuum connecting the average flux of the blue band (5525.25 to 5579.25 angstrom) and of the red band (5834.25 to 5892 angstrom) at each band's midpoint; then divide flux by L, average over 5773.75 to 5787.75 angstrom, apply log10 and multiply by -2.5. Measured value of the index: 0.00 mag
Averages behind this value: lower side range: 5.24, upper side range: 5.03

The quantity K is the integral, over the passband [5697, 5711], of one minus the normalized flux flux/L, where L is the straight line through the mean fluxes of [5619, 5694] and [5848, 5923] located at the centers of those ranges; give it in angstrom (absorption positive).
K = 0.20 angstrom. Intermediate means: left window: 5.15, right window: 4.94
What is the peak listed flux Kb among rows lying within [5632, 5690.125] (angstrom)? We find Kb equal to 5.229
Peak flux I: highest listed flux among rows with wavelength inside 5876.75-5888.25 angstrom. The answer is 5.145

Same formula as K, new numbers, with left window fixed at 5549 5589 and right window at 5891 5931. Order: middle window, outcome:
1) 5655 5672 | 0.2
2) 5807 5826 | -0.6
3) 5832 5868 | -0.9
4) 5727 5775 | -0.6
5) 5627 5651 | 0.0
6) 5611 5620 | 0.1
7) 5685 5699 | 0.0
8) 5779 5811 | -0.6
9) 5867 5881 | -0.6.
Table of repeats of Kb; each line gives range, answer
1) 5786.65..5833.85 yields 5.355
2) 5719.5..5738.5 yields 5.203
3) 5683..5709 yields 5.197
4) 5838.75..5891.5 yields 5.236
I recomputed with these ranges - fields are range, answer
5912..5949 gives 5.092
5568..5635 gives 5.418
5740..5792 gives 5.155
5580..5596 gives 5.152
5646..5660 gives 5.179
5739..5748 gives 5.134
